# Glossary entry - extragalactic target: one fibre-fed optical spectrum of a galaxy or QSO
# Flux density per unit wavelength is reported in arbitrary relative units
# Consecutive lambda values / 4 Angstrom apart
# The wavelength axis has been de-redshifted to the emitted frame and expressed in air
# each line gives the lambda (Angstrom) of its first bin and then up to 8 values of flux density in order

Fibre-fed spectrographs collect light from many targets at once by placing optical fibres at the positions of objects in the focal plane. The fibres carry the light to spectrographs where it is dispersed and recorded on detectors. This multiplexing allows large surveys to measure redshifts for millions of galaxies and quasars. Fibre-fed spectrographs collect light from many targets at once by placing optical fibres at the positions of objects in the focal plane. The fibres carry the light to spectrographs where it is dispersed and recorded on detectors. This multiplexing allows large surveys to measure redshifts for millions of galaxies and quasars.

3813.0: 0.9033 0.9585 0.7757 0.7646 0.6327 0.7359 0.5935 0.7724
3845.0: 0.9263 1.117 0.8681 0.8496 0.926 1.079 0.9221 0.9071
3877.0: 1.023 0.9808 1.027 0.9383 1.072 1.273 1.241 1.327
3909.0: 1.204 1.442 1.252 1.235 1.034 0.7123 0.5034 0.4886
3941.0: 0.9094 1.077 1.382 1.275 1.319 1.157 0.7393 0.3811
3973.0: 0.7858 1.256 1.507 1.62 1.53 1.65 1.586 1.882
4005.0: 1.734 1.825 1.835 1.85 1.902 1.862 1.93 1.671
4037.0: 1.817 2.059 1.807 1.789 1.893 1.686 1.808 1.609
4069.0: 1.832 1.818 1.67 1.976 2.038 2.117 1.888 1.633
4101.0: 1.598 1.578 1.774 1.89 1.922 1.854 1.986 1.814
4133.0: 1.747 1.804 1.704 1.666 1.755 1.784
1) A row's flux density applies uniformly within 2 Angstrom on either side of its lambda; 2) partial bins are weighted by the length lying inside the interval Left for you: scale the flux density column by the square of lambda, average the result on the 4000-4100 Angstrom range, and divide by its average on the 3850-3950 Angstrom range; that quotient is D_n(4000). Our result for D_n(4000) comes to 1.93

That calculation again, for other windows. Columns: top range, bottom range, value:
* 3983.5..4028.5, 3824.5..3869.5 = 2.25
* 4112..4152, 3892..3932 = 1.74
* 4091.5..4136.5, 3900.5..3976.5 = 1.91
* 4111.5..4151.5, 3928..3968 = 2.09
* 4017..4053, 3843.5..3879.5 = 2.12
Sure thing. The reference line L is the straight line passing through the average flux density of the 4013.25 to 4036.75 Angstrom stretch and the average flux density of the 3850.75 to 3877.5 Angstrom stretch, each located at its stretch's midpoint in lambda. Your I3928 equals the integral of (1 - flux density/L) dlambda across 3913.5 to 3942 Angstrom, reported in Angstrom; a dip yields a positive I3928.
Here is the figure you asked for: 8.33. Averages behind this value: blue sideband 0.936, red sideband 1.84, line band 0.905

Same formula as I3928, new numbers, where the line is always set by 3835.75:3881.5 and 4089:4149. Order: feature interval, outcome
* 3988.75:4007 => -4.1 Angstrom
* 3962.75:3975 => 6.1 Angstrom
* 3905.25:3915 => -2.1 Angstrom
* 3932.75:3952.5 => 4.4 Angstrom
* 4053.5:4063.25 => -1.1 Angstrom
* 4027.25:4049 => -4.8 Angstrom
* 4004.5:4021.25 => -4.7 Angstrom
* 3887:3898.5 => -0.6 Angstrom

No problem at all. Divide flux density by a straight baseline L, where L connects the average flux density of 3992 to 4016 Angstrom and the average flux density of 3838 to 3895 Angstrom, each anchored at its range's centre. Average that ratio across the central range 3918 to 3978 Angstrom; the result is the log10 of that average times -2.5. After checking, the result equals 0.44 mag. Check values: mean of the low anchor 0.951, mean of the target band 0.95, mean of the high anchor 1.76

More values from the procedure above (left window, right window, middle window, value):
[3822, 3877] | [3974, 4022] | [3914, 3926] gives 0.03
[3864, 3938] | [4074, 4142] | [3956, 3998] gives 0.10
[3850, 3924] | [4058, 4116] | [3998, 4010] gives -0.19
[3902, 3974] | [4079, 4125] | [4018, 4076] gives -0.16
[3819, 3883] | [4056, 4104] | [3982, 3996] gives -0.12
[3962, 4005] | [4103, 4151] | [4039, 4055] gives -0.23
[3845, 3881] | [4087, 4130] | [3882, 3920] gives -0.09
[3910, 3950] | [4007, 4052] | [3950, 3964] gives 0.00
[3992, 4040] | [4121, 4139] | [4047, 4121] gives 0.01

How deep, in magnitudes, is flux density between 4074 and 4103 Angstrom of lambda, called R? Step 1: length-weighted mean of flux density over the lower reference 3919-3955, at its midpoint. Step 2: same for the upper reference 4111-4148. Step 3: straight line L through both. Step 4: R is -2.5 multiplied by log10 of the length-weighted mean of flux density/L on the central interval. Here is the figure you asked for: -0.13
